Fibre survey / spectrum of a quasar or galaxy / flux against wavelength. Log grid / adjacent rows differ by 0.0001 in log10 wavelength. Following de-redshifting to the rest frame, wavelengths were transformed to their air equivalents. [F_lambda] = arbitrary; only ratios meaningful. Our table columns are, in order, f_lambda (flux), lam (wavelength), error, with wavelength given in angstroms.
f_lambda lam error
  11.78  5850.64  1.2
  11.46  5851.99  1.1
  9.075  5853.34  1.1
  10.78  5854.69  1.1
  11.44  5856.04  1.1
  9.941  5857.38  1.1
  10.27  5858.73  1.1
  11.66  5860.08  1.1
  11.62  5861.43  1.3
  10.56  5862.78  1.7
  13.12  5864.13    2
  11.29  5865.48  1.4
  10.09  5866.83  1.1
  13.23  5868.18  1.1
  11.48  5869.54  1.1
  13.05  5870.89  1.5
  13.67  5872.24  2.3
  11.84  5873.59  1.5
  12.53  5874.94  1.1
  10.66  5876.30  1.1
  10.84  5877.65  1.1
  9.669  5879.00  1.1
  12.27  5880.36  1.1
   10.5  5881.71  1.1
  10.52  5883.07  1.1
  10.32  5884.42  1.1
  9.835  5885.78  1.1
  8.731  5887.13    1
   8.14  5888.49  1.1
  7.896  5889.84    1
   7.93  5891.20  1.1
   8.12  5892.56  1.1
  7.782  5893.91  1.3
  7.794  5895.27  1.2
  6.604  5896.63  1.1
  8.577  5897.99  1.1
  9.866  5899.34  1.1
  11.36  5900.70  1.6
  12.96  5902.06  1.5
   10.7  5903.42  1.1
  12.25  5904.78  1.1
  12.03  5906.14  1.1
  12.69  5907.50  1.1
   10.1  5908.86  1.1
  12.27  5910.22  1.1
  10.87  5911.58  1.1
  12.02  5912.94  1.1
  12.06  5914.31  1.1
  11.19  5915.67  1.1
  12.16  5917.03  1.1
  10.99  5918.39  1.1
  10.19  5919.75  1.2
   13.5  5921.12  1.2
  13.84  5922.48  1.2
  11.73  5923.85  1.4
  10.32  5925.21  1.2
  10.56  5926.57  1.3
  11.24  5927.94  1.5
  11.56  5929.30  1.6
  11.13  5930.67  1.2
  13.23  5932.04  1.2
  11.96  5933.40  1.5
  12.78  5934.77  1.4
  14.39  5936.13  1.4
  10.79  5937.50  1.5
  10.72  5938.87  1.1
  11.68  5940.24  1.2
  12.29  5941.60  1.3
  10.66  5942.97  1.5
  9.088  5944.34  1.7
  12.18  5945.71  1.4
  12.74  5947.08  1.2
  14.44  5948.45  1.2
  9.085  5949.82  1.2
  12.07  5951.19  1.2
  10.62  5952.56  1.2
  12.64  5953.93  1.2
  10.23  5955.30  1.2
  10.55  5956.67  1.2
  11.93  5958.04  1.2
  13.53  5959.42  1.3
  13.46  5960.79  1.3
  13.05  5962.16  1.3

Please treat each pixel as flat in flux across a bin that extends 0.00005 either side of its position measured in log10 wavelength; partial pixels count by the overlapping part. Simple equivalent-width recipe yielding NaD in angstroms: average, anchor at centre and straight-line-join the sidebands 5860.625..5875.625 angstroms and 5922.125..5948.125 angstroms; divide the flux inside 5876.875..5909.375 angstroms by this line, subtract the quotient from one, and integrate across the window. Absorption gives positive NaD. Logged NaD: 5.5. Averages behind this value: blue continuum 12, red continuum 11.7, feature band 9.9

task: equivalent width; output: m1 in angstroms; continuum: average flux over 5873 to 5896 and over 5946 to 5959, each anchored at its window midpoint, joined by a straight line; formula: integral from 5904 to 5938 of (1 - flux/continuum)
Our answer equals -3.5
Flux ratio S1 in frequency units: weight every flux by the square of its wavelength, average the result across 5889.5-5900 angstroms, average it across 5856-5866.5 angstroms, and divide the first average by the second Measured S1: 0.73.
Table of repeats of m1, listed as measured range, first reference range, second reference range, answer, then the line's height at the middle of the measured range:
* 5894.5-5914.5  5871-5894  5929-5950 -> 0.2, 10.8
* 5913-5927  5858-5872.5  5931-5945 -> 0.1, 11.8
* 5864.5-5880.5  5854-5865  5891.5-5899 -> -2.8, 9.98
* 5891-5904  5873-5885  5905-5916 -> 2.5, 11.4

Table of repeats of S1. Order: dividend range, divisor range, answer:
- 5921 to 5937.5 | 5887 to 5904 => 1.36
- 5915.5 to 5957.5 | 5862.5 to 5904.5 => 1.14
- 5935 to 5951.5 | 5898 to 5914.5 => 1.03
